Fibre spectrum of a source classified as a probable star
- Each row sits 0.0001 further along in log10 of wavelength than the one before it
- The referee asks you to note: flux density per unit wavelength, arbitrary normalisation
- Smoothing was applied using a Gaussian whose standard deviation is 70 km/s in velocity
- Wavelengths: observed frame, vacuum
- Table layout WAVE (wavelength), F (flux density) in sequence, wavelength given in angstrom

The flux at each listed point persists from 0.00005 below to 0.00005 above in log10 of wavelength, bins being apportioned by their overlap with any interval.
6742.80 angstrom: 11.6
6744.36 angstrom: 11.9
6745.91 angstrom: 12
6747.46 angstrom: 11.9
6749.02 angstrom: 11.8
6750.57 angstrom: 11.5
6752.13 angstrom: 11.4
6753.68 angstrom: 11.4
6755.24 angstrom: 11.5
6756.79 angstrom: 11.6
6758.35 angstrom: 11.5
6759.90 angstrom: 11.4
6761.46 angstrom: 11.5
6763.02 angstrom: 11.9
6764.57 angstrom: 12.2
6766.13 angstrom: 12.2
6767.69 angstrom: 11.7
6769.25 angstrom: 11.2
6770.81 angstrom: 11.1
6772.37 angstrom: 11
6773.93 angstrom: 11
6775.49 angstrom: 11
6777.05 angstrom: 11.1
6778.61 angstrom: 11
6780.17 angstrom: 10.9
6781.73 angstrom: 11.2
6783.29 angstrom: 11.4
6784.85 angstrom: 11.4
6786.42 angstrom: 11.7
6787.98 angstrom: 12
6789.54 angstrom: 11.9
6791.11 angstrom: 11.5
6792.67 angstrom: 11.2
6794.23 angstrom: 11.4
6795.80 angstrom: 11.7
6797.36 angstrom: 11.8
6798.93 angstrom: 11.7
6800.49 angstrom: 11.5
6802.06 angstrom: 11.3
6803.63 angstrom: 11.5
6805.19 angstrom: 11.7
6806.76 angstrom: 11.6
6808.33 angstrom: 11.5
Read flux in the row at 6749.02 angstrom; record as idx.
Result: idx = 11.8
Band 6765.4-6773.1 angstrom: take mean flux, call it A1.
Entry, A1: 11.4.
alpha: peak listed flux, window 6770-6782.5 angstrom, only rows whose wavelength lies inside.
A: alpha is 11.2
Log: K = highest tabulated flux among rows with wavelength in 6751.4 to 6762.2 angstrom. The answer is 11.6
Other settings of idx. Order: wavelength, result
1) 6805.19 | 11.7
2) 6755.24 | 11.5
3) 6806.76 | 11.6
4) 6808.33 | 11.5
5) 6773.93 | 11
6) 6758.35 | 11.5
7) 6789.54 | 11.9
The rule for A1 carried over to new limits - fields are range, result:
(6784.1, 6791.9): 11.7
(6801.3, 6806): 11.5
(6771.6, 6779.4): 11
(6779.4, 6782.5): 11.1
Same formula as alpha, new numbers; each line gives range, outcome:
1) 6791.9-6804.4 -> 11.8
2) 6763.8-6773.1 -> 12.2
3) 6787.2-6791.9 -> 12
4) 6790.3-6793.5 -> 11.5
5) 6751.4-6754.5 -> 11.4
